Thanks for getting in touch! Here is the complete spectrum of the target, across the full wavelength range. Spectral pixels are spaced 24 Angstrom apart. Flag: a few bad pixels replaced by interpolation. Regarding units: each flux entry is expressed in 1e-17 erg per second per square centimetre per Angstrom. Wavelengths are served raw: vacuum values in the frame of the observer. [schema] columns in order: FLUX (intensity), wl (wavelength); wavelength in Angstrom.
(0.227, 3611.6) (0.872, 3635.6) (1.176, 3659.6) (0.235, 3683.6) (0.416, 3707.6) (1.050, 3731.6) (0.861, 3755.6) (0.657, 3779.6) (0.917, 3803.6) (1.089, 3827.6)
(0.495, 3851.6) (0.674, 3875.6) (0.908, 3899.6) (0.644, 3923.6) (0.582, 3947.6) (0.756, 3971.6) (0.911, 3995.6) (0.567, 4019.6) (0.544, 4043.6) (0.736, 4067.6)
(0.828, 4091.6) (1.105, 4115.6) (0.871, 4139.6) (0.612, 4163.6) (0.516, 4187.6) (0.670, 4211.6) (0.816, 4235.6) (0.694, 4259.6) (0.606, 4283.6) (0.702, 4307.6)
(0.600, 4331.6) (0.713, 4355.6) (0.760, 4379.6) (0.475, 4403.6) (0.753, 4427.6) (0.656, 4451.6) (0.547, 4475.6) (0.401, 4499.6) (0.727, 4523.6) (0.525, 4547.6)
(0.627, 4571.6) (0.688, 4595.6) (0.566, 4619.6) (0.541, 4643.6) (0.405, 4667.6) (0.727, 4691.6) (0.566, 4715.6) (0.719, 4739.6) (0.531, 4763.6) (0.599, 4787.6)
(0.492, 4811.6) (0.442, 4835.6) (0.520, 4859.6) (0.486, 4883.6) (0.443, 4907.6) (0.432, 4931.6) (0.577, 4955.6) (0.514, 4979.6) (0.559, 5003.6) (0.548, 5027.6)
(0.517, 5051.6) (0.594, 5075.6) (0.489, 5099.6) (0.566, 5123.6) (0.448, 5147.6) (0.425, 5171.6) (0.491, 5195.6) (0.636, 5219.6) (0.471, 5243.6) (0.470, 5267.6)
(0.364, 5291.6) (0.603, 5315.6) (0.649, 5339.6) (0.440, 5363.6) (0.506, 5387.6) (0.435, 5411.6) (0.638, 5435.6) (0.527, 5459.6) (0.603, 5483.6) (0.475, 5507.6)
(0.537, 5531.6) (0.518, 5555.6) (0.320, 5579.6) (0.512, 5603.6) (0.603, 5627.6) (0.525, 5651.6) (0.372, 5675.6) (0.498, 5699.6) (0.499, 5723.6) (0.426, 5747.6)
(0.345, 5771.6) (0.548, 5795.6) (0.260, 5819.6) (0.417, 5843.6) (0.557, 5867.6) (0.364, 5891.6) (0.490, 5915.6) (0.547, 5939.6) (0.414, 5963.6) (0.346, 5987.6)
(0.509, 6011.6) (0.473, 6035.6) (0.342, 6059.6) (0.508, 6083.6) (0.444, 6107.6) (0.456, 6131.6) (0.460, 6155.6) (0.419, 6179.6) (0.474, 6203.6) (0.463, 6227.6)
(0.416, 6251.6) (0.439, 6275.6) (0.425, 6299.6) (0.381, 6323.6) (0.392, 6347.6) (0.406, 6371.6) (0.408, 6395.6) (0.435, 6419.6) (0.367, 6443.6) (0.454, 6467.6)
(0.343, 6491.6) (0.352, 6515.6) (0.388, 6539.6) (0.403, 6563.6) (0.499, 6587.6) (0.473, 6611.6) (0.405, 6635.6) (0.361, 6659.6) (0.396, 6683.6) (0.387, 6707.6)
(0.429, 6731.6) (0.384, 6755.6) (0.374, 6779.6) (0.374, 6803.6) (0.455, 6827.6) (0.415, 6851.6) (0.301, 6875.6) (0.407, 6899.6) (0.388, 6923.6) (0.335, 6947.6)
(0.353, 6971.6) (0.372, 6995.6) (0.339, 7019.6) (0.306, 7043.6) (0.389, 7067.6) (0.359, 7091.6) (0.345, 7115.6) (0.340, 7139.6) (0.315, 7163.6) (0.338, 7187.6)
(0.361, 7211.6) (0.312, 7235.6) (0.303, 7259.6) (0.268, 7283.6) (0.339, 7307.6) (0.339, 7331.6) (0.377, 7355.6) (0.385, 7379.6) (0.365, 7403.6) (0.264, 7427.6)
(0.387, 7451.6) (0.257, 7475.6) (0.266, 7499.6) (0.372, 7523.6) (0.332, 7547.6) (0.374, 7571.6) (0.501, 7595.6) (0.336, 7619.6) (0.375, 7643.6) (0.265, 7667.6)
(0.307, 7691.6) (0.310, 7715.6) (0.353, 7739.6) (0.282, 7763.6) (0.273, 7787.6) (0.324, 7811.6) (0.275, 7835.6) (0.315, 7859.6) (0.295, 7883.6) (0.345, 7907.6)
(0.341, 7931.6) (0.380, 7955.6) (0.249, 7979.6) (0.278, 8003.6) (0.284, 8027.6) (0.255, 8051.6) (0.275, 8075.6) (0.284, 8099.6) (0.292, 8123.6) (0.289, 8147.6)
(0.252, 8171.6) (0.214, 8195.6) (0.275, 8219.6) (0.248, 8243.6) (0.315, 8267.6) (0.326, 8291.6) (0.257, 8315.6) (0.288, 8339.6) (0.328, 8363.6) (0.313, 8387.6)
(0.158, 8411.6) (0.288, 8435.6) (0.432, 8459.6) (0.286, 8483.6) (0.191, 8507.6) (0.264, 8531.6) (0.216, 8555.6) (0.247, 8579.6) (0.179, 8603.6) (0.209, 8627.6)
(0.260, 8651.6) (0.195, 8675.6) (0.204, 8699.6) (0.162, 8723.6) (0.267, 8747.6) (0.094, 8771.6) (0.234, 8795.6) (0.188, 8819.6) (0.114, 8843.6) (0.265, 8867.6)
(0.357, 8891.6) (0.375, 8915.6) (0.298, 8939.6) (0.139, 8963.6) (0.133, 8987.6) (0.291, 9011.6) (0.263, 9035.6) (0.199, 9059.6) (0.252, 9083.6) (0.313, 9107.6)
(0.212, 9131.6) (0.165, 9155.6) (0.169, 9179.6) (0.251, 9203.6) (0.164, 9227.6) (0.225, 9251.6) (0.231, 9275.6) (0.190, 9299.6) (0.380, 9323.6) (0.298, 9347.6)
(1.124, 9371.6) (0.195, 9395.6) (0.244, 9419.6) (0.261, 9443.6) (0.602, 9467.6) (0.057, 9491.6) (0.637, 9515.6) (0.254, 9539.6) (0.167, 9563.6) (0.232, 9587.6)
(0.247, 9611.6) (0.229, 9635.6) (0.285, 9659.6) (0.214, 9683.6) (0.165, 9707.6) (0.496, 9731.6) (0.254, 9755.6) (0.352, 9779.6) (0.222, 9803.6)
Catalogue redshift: 1.512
